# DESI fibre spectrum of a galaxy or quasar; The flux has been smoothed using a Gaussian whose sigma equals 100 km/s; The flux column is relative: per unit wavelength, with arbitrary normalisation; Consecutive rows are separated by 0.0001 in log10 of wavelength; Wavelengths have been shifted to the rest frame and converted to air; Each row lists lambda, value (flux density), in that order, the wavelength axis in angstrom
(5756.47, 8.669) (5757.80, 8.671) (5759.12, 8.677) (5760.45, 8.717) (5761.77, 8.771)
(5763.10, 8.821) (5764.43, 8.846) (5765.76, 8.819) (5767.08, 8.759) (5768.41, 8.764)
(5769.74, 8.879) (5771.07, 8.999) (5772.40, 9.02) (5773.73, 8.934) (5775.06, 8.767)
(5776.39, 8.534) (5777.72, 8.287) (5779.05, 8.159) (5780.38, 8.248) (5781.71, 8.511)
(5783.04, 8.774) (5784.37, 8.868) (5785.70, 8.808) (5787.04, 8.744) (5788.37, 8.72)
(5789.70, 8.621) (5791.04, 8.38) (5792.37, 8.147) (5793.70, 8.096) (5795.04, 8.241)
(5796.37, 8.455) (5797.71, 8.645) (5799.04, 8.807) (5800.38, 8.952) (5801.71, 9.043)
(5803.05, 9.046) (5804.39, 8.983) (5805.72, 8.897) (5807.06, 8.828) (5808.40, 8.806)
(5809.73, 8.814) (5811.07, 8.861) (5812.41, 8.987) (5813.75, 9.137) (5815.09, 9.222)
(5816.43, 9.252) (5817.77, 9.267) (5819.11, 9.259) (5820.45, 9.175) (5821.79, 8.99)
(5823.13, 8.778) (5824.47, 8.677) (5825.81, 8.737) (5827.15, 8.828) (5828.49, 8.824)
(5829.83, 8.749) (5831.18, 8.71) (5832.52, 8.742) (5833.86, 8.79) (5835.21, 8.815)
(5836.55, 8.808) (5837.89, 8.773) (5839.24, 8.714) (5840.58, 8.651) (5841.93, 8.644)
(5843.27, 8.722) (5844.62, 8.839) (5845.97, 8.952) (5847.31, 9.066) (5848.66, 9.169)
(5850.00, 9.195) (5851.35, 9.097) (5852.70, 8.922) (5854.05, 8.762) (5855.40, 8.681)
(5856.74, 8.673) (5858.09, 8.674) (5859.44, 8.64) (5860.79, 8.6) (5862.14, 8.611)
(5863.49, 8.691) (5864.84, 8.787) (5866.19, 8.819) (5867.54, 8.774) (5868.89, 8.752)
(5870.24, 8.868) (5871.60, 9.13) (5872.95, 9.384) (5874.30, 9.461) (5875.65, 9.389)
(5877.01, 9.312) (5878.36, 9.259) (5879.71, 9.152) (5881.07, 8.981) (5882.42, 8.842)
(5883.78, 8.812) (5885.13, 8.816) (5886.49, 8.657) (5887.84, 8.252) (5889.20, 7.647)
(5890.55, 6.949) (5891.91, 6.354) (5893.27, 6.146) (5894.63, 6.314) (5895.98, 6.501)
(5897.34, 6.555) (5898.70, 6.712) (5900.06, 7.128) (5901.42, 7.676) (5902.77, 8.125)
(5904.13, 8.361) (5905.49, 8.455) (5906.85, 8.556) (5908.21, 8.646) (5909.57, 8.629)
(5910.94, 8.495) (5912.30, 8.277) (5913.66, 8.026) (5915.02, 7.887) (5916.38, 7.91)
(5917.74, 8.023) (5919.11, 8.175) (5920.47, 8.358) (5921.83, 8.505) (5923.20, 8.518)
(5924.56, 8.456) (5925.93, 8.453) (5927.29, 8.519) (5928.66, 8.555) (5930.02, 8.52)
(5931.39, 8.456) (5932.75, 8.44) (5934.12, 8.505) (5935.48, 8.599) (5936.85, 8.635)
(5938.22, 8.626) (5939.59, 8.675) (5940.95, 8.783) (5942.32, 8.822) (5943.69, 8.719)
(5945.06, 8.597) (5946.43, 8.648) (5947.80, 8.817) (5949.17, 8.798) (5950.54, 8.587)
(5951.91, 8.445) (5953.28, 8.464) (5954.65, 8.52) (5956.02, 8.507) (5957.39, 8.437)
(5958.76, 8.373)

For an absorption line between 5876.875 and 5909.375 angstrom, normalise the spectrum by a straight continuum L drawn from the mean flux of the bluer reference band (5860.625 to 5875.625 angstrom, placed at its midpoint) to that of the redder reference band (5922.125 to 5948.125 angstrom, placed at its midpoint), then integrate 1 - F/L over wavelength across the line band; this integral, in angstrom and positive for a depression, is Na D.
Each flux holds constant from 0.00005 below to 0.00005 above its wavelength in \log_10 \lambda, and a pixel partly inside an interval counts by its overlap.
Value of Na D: 3.3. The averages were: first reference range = 8.93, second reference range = 8.59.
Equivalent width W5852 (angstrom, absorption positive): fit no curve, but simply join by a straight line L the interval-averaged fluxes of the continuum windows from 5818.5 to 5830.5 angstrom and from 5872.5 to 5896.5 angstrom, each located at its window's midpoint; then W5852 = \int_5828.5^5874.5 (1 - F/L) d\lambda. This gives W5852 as -1.3 angstrom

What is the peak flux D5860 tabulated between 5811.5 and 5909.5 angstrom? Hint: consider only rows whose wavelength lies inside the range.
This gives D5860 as 9.461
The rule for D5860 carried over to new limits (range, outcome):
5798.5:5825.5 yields 9.267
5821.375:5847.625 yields 9.066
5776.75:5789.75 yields 8.868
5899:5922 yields 8.646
